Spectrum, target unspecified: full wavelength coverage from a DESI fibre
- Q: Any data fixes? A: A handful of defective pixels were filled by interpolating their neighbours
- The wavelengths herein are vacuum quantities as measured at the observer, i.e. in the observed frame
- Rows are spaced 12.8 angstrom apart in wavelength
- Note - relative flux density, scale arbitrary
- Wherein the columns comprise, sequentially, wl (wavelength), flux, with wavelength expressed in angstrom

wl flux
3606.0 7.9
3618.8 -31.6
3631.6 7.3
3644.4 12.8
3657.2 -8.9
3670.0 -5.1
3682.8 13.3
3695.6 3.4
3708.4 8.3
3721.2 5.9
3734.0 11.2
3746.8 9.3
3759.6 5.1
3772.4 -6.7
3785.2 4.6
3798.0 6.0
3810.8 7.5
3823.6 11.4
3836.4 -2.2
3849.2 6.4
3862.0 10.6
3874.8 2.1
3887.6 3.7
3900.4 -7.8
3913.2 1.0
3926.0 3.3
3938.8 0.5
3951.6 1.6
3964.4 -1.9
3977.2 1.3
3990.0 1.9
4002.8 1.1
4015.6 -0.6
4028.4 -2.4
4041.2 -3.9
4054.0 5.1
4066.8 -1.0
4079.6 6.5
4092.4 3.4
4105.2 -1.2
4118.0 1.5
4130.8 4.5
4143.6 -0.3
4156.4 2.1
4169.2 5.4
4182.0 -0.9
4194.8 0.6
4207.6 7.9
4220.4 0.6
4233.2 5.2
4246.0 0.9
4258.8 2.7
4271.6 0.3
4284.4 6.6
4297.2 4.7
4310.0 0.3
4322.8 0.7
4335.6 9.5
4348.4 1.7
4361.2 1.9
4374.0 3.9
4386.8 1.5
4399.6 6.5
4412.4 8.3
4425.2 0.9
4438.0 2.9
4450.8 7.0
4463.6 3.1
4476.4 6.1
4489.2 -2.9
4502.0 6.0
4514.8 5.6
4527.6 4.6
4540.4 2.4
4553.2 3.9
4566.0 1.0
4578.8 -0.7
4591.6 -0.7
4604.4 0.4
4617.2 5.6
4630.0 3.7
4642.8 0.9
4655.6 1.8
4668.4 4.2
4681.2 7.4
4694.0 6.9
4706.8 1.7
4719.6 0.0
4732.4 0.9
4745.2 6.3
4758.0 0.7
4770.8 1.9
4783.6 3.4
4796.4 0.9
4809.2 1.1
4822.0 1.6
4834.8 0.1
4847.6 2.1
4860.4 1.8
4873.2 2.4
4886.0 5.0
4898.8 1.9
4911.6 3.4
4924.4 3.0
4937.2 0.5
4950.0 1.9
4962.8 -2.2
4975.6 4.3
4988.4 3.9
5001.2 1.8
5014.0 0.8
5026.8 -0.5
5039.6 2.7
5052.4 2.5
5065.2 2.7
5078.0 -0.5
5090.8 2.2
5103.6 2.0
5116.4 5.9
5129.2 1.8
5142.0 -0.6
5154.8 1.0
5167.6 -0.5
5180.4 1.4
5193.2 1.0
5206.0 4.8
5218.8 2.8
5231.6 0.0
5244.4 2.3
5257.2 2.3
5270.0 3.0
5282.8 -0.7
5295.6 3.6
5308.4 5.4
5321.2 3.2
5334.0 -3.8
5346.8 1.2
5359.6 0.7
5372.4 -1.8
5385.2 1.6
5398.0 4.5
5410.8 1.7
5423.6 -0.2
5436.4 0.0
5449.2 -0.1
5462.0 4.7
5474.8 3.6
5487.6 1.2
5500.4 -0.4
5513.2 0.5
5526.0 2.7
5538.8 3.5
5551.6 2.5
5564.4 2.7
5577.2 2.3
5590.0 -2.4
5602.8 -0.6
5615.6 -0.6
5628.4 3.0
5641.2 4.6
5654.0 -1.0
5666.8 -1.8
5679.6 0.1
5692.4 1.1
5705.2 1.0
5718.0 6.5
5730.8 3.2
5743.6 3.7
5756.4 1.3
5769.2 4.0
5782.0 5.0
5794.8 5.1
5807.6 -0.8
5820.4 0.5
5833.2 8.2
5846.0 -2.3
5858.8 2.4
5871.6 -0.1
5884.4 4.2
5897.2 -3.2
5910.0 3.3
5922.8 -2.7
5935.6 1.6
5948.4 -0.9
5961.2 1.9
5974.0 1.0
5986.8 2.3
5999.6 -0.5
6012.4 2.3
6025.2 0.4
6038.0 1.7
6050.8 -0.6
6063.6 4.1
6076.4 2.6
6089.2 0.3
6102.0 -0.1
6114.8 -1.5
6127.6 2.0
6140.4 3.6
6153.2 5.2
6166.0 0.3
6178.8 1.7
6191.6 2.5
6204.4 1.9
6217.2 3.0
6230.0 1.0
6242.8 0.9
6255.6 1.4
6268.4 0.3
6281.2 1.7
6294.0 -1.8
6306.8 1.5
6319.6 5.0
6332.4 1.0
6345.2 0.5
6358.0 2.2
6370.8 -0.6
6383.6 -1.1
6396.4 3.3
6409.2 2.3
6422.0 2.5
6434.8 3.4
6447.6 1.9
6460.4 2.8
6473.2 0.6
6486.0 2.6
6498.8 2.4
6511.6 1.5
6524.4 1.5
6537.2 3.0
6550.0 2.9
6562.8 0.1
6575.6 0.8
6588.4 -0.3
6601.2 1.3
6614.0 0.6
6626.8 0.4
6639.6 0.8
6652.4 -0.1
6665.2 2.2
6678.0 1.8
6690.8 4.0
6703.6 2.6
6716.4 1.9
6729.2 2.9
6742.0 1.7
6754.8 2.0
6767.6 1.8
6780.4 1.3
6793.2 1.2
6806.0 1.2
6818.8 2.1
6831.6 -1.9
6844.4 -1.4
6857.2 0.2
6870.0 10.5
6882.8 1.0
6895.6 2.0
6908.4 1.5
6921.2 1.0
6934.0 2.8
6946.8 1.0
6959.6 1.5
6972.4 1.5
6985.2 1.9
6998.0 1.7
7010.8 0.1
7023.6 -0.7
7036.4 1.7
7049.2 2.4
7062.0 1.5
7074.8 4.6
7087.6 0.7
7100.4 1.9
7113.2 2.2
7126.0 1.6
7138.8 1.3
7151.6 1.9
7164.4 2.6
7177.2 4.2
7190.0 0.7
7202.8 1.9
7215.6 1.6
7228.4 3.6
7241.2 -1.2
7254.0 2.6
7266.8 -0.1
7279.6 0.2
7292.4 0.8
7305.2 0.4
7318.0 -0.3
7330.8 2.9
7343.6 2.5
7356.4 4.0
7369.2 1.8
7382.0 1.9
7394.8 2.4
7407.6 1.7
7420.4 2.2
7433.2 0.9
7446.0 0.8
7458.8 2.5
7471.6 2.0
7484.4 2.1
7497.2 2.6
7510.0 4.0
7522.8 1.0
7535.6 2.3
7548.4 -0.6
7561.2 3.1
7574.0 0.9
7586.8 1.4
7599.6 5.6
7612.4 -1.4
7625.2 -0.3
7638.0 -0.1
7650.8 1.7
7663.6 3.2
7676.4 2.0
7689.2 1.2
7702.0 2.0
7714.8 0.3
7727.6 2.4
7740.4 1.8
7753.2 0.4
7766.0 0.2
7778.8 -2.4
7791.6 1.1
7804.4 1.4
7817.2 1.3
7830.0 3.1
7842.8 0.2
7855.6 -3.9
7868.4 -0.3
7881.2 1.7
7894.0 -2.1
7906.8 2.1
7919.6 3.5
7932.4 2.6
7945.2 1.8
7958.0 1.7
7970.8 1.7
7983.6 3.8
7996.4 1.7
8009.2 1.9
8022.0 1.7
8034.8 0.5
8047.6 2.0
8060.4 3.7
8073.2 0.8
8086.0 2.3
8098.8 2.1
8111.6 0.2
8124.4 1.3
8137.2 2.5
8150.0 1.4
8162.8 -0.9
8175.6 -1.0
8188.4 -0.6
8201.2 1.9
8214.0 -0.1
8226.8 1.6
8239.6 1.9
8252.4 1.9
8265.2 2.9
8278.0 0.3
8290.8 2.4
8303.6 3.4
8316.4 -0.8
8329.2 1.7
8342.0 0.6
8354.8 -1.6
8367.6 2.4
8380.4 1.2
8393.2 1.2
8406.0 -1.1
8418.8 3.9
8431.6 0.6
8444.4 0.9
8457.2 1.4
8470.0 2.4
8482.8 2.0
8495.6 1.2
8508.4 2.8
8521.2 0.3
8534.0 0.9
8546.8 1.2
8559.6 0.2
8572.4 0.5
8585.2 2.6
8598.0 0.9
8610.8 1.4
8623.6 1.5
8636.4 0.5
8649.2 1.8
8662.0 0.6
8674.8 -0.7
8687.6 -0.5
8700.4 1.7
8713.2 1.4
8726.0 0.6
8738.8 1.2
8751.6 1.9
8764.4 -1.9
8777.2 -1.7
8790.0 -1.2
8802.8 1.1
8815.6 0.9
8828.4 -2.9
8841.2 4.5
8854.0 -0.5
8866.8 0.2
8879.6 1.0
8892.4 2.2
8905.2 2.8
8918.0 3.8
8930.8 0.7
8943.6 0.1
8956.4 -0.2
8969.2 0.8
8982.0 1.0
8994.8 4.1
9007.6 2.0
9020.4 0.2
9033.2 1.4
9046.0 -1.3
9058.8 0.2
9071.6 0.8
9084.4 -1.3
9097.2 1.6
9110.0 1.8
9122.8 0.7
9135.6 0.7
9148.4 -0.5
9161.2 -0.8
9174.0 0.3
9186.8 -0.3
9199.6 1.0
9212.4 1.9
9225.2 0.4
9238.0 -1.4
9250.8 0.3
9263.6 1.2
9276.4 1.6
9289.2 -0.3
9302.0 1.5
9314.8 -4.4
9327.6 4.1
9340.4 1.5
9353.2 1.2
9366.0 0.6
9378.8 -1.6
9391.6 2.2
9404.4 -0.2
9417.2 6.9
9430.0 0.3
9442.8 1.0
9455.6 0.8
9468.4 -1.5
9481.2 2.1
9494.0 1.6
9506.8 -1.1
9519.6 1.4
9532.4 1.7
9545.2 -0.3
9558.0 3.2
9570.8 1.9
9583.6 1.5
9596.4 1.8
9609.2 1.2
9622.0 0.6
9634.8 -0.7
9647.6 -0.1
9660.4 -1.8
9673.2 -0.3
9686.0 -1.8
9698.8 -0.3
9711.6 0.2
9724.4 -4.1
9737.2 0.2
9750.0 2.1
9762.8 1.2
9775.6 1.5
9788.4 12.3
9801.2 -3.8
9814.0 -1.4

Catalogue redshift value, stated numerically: 0.54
